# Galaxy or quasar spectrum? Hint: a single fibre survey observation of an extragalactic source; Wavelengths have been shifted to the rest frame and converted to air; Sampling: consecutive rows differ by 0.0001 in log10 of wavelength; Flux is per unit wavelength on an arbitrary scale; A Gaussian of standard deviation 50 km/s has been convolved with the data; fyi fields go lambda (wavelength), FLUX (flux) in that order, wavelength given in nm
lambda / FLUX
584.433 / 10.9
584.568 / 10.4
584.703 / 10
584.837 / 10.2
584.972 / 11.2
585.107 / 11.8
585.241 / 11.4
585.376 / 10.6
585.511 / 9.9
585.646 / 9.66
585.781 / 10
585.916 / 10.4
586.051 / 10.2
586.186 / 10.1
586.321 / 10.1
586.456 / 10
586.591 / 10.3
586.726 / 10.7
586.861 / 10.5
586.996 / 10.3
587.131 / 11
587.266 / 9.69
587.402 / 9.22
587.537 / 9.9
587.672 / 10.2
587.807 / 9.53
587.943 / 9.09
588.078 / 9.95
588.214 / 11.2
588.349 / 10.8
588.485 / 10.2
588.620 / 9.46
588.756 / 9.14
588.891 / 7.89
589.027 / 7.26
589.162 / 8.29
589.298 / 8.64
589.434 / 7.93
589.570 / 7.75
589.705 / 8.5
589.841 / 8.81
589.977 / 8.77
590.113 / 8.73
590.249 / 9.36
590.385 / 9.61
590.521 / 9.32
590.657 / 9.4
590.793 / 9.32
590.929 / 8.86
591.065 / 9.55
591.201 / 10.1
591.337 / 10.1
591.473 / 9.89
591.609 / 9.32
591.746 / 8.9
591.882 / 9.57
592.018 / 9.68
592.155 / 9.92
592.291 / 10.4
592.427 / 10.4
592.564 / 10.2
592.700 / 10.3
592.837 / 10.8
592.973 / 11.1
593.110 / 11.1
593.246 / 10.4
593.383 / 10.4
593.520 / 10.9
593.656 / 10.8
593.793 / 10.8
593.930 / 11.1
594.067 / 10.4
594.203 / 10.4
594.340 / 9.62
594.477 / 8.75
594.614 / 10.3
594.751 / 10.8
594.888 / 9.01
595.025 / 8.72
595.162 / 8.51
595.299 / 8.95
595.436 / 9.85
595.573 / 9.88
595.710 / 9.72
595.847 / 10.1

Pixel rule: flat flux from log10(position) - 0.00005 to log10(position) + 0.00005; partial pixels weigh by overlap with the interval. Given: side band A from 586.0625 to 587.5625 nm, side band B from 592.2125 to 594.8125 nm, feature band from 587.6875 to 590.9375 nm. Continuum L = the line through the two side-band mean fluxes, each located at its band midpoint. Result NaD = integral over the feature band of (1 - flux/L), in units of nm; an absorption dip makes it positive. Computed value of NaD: 0.37 nm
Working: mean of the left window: 10.2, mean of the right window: 10.5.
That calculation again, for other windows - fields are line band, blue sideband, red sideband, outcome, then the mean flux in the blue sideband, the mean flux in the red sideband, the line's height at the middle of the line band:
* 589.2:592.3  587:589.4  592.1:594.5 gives 0.24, 9.5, 10.5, 9.98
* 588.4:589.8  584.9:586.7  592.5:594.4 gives 0.26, 10.4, 10.6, 10.5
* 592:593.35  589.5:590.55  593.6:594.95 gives -0.11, 8.84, 10.2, 9.68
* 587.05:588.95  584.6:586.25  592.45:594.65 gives 0.12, 10.5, 10.5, 10.5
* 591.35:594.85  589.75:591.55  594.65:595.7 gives -0.31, 9.36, 9.44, 9.4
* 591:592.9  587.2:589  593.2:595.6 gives -0.02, 9.65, 9.97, 9.85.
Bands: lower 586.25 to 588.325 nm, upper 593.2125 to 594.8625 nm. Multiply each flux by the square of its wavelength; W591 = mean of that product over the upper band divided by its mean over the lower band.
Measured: 1.05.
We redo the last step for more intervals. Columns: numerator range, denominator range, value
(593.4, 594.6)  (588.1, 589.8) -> 1.18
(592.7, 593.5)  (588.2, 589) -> 1.14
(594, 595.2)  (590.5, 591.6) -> 1.02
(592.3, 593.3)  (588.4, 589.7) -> 1.26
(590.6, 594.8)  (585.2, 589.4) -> 1.05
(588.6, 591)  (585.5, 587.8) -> 0.87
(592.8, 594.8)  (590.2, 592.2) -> 1.11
